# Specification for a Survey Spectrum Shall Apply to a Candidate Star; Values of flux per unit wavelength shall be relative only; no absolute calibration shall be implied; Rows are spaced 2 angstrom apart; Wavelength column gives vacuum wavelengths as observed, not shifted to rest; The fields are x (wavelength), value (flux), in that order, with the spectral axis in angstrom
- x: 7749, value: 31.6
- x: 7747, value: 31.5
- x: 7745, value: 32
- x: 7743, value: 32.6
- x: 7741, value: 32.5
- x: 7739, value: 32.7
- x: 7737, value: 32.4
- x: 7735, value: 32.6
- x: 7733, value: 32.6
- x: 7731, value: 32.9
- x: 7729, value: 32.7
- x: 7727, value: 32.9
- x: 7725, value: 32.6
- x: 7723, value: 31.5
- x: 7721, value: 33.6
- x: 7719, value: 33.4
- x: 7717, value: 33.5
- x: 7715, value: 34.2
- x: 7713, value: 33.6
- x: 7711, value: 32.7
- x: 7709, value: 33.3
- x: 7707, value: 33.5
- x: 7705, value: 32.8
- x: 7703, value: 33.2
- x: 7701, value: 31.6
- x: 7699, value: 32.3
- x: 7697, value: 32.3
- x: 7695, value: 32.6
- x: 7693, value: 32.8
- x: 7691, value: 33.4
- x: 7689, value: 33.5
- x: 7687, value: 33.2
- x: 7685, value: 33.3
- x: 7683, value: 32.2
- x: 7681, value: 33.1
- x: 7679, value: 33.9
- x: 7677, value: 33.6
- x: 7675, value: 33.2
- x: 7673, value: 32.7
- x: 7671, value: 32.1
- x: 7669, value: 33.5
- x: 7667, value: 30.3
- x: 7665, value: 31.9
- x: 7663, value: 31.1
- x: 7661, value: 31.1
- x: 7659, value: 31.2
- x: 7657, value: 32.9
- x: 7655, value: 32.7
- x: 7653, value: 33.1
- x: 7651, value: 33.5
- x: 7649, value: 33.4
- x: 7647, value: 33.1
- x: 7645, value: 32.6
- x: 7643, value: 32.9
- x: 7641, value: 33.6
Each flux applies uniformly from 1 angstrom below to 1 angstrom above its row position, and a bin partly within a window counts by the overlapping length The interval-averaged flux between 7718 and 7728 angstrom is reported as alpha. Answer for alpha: 32.8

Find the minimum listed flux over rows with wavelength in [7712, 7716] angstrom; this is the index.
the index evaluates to 33.6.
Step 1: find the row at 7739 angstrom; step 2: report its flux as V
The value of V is 32.7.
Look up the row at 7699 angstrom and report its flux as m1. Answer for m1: 32.3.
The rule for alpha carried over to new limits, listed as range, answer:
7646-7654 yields 33.3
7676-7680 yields 33.8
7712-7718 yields 33.8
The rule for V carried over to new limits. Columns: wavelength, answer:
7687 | 33.2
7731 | 32.9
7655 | 32.7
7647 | 33.1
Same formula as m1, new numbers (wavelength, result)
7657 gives 32.9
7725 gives 32.6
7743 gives 32.6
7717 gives 33.5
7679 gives 33.9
